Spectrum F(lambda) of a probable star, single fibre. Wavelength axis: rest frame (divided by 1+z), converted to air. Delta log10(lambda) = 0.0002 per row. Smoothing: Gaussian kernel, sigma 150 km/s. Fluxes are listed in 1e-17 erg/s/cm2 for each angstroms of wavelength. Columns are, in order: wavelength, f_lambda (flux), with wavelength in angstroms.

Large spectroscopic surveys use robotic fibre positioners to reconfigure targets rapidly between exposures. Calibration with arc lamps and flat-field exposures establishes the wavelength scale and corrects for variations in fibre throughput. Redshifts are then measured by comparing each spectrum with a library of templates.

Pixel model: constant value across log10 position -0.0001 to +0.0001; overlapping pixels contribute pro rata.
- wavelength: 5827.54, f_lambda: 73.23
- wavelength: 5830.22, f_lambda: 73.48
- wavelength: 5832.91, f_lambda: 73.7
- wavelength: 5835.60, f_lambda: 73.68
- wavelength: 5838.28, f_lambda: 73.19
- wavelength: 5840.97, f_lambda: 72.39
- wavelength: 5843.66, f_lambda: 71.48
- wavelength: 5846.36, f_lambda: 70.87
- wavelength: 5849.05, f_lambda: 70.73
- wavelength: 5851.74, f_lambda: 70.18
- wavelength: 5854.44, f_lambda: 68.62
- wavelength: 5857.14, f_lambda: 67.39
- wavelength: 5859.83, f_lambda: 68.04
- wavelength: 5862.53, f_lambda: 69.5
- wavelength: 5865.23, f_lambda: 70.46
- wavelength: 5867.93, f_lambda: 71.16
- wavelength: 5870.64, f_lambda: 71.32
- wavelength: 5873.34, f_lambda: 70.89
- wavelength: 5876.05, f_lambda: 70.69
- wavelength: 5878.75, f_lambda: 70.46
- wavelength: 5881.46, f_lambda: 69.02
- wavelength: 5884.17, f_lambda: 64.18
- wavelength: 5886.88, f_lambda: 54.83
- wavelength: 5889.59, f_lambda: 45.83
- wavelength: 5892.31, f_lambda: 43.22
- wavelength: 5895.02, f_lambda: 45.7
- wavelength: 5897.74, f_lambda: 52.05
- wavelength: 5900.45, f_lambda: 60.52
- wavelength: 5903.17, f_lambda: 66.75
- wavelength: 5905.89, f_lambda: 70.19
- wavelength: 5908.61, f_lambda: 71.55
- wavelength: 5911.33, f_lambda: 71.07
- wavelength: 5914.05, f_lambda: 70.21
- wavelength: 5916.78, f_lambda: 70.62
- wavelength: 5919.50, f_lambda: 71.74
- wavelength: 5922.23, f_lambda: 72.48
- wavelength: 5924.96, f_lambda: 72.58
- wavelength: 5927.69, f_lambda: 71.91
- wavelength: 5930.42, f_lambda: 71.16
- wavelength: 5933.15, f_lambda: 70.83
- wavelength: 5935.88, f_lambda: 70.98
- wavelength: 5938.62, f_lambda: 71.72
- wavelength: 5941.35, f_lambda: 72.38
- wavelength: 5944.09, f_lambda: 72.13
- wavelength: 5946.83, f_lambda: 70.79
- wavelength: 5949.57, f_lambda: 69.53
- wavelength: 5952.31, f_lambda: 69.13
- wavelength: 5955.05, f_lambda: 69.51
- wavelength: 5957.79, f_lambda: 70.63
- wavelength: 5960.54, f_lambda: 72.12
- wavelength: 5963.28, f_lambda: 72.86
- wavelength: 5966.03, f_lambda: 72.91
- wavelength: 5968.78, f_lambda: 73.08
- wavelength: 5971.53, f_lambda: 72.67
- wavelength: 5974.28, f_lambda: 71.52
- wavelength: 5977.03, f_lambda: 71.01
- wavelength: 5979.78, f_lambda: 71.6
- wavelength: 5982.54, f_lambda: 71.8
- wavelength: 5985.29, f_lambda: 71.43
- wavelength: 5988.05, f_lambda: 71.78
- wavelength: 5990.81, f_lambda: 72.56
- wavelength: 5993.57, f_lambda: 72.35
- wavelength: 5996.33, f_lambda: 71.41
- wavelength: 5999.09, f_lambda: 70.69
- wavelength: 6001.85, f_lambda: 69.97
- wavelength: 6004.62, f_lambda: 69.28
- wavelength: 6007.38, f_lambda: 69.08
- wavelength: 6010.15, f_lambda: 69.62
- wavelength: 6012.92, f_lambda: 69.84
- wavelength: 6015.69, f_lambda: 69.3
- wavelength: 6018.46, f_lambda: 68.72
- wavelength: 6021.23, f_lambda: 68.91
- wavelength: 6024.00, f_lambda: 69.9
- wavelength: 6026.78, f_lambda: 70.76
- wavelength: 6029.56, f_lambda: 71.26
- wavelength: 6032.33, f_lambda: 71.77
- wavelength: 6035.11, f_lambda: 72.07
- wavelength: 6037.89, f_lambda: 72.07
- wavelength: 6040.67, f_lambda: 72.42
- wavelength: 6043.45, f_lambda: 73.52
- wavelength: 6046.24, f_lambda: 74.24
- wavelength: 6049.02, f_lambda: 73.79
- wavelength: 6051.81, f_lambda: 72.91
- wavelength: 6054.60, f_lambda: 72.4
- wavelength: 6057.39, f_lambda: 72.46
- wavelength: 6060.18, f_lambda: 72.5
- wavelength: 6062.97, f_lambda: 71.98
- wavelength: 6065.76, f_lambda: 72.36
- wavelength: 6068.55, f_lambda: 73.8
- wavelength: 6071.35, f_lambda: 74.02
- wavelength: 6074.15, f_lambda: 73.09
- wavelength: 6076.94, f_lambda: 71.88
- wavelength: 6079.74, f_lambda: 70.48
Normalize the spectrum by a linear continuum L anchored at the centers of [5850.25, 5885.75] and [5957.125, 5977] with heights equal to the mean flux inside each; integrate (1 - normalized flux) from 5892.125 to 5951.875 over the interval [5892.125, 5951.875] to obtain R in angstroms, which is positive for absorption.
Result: 2.63 angstroms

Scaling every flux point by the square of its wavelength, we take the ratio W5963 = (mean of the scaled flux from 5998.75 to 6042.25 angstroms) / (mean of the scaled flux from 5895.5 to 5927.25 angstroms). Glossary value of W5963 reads 1.1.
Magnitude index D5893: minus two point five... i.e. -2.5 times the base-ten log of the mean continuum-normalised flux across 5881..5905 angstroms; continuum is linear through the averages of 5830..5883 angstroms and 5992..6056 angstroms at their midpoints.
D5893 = 0.26 mag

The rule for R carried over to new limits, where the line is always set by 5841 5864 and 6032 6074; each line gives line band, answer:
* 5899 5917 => 0.5 angstroms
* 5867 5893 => 2.5 angstroms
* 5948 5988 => 0.1 angstroms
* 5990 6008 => 0.3 angstroms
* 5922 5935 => -0.1 angstroms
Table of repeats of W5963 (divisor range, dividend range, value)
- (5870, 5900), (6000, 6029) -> 1.22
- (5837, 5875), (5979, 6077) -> 1.08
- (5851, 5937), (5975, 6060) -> 1.12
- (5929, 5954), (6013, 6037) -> 1.02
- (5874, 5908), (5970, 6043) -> 1.23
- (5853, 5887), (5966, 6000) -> 1.09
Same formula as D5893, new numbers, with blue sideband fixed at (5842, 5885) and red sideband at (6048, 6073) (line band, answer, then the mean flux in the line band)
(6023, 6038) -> 0.017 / 71.3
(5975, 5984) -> 0.001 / 71.5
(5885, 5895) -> 0.401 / 48.5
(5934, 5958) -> 0.005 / 70.8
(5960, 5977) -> -0.015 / 72.4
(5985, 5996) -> -0.003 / 72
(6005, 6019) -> 0.042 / 69.4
